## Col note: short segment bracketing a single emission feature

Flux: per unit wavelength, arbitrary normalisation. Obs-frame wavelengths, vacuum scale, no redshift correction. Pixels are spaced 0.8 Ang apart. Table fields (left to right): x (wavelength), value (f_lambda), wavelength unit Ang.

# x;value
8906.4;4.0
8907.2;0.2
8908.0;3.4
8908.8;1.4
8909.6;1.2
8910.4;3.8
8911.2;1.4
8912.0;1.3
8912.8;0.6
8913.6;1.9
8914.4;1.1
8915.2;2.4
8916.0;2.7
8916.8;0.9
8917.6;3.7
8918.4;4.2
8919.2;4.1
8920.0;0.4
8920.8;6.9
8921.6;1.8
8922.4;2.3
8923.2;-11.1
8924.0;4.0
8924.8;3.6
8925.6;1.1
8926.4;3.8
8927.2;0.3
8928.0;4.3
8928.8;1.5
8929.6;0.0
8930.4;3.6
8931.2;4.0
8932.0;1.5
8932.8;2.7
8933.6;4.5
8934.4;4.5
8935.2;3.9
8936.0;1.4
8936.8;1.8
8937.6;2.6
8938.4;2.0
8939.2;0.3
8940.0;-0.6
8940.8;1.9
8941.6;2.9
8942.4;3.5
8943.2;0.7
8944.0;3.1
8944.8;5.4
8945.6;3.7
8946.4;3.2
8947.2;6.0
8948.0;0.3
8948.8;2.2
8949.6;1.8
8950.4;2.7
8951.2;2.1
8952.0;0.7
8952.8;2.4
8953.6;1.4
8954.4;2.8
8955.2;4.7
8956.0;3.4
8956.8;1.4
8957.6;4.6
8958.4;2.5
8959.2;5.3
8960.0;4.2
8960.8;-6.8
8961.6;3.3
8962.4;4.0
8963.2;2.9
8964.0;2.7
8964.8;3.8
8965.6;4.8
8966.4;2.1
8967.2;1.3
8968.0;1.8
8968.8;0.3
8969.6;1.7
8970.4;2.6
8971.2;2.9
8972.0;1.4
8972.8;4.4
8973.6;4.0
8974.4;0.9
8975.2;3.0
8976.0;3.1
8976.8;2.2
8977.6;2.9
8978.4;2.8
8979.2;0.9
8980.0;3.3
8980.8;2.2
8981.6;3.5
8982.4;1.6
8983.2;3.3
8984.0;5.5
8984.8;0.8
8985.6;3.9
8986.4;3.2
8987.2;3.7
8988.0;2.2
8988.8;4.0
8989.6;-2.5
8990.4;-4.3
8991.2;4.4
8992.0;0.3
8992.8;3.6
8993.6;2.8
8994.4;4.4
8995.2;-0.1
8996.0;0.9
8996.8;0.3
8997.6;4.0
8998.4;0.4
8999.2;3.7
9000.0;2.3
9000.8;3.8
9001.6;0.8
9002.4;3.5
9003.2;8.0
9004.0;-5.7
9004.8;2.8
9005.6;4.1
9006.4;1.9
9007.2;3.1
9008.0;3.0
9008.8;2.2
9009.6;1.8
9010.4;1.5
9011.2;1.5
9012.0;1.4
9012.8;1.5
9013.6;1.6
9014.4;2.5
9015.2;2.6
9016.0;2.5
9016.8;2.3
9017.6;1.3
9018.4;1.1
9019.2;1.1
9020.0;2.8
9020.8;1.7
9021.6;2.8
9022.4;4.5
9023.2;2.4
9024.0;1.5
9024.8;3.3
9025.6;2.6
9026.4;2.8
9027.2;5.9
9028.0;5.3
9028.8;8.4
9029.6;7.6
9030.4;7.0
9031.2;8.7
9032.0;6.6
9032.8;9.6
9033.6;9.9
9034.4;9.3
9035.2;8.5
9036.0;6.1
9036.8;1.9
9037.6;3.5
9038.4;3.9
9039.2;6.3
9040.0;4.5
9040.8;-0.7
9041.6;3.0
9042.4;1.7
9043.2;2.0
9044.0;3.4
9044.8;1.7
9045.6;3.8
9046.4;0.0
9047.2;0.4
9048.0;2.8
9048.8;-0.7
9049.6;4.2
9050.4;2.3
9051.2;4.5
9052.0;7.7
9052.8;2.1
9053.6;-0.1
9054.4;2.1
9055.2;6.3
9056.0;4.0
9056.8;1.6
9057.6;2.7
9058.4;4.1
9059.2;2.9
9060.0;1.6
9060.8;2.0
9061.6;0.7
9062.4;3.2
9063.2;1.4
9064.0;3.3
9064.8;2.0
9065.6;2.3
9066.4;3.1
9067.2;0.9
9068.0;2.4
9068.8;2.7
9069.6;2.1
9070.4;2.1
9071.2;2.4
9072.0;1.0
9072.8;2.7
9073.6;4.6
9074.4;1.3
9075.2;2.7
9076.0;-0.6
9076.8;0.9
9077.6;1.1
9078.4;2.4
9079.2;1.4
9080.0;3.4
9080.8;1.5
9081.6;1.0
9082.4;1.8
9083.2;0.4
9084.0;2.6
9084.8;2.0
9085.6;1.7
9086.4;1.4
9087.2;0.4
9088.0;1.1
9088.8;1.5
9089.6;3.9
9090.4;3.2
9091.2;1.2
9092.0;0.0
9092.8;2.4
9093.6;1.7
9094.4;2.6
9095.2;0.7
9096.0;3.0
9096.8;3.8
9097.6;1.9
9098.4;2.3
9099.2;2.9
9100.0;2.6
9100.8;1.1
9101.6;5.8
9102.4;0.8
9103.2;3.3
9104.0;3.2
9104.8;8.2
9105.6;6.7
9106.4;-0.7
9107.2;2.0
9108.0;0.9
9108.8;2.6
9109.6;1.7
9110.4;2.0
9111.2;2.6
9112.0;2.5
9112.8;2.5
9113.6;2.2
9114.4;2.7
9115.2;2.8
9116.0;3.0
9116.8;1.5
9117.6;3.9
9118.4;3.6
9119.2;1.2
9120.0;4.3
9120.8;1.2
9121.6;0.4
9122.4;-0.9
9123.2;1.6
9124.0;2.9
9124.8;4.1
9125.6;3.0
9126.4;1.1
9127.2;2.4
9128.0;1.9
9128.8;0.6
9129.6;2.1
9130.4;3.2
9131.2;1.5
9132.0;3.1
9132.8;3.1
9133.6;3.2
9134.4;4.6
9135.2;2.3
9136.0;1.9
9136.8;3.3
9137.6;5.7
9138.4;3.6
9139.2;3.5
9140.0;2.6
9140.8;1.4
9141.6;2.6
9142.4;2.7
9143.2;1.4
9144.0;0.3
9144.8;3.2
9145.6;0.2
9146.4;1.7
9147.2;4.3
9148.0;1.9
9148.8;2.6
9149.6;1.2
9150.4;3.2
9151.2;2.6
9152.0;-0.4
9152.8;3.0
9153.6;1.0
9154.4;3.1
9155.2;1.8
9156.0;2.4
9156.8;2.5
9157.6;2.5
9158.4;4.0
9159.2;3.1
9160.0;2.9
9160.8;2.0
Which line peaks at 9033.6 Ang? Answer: Hbeta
